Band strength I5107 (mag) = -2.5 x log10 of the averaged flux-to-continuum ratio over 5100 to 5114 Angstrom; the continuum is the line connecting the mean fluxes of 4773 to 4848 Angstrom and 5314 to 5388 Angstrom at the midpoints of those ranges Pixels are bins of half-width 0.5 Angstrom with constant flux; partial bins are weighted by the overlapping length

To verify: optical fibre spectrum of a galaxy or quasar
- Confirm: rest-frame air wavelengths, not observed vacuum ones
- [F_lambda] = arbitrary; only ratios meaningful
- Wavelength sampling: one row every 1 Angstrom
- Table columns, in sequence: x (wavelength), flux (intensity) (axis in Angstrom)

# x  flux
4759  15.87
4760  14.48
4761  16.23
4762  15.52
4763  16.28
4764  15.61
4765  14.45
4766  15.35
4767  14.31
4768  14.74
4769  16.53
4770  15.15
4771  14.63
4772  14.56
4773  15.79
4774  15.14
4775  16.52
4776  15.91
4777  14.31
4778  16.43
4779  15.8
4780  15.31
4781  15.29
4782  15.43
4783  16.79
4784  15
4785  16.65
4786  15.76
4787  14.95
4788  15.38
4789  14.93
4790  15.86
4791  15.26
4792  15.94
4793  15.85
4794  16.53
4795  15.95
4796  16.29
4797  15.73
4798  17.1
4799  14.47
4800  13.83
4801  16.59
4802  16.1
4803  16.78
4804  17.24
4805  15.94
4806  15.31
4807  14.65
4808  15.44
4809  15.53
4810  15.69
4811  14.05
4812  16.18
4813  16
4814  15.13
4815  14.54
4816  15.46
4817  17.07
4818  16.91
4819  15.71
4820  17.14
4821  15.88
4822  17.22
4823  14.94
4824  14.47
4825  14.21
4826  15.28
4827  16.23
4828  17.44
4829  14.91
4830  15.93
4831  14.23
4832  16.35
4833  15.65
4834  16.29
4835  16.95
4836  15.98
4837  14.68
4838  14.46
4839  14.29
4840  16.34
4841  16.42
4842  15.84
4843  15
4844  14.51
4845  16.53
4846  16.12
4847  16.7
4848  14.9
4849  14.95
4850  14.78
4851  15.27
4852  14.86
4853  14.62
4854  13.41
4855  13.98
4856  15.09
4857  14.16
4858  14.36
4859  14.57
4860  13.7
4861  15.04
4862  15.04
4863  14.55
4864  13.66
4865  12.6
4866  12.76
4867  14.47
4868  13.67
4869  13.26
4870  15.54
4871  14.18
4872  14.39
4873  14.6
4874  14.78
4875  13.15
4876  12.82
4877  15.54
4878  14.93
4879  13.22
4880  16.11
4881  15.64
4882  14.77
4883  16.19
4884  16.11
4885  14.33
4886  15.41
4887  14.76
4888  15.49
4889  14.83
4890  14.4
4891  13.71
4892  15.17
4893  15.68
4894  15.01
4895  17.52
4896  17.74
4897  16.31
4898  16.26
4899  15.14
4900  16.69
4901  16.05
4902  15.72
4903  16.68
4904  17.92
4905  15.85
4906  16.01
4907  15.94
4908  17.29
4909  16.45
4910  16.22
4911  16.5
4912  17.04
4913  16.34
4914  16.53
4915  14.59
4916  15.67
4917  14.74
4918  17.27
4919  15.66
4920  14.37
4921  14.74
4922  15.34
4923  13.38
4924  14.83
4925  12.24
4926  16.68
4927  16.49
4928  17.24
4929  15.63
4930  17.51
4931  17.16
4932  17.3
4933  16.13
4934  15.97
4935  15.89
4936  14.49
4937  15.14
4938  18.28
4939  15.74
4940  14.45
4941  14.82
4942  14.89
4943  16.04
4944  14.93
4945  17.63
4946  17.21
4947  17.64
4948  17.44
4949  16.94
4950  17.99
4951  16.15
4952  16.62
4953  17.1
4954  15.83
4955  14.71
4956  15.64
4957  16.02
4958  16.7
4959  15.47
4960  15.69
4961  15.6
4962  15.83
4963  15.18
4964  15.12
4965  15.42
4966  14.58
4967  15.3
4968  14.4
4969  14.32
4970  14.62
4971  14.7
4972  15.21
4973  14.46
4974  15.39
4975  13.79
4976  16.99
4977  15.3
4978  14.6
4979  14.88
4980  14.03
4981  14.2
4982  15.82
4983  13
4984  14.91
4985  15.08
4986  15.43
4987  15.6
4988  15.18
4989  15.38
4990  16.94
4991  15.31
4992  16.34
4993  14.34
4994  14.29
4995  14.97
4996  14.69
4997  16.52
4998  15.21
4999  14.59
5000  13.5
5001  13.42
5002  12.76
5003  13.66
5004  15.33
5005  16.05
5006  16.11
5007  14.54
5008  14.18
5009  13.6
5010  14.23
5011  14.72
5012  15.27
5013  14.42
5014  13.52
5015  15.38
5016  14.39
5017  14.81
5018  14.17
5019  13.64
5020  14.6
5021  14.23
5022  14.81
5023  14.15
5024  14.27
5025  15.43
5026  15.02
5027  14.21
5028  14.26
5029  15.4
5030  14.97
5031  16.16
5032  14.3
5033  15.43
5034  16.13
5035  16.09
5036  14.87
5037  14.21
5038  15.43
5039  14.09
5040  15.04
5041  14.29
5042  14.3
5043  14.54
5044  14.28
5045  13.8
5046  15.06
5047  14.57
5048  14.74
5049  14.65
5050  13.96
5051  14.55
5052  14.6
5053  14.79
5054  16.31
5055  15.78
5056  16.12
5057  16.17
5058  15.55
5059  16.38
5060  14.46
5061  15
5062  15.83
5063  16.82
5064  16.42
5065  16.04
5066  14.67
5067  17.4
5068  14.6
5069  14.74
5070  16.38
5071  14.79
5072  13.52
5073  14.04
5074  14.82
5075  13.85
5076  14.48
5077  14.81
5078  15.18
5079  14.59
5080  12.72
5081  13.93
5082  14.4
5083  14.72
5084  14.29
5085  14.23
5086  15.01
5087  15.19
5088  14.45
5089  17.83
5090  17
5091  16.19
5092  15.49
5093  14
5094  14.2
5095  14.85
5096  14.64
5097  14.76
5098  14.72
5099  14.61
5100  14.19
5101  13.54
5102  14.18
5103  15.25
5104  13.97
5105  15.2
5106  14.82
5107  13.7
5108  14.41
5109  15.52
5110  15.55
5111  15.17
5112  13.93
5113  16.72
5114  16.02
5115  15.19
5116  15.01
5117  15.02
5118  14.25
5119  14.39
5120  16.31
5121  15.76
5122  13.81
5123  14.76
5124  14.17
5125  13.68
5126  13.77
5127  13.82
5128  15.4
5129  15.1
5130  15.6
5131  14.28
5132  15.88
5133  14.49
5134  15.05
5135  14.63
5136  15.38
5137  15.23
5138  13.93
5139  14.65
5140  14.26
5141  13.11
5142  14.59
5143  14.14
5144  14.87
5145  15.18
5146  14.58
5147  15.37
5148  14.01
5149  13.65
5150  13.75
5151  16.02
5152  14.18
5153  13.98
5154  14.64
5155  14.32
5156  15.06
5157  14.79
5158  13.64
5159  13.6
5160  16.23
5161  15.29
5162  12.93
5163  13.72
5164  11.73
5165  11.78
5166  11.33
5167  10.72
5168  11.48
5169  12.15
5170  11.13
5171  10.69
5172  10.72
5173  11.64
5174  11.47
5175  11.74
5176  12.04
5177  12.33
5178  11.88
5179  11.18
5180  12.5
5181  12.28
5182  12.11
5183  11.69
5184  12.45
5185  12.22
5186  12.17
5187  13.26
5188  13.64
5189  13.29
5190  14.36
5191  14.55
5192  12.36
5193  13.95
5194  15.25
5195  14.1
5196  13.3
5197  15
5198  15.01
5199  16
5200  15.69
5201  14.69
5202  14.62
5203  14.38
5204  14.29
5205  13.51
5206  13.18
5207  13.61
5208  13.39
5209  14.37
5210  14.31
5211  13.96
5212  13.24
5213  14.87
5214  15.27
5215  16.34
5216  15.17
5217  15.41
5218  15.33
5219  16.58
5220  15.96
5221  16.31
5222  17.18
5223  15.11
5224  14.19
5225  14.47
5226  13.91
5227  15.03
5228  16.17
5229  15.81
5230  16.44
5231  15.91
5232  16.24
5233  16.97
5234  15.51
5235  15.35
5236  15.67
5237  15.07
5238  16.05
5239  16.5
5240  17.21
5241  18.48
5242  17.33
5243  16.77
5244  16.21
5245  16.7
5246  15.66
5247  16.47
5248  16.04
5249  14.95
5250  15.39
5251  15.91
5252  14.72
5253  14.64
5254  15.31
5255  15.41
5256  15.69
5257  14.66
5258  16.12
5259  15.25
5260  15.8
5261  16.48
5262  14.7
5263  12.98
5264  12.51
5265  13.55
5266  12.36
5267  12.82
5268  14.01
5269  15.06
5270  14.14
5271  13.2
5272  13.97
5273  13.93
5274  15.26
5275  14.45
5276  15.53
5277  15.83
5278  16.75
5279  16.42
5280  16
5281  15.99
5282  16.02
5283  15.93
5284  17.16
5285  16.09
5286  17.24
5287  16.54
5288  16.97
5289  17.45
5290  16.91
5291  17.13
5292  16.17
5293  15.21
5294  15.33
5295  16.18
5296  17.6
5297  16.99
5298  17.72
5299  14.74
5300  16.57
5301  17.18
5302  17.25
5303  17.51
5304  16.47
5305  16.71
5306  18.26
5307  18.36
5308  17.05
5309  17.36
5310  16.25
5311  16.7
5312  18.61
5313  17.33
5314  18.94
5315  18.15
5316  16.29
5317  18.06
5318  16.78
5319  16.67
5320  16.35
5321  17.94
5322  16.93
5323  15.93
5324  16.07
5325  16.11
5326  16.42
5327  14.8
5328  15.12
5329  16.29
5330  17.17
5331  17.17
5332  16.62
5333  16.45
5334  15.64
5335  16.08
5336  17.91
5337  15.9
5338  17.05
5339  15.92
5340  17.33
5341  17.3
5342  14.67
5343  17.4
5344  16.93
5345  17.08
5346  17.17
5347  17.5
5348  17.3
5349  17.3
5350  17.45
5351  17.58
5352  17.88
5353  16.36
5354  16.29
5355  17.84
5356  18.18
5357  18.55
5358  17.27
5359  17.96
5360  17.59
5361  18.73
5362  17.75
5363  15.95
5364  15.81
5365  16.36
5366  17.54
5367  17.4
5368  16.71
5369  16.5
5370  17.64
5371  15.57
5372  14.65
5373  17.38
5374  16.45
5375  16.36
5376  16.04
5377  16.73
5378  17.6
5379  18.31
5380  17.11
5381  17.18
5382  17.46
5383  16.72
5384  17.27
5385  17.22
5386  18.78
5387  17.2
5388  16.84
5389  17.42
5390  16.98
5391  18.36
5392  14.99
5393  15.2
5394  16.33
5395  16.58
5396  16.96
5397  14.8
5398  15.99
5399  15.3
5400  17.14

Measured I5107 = 0.11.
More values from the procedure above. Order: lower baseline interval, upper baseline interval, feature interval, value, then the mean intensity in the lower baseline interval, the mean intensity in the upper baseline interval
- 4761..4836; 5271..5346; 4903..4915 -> -0.042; 15.7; 16.6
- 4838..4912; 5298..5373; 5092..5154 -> 0.101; 15.2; 16.9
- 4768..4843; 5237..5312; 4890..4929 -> -0.008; 15.7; 15.9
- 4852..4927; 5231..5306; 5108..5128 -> 0.046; 15.1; 15.8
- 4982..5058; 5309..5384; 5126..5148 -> 0.063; 14.8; 16.9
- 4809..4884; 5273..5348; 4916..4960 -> -0.038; 15.1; 16.7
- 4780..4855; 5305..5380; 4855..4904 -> 0.059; 15.6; 17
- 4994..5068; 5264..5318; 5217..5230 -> 0.022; 14.9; 16.2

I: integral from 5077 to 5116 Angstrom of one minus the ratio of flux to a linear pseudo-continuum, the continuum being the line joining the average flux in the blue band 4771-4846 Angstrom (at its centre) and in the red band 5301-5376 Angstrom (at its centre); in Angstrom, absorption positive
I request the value 3.61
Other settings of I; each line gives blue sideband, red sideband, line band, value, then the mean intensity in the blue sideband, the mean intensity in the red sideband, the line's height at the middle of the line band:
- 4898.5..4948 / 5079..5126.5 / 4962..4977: 0.65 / 16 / 14.8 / 15.7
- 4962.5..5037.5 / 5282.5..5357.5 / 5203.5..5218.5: 1.64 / 14.8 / 16.9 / 16.2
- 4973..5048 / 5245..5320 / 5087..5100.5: 0.00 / 14.8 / 16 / 15.2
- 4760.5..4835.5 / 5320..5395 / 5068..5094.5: 2.41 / 15.7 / 16.9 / 16.3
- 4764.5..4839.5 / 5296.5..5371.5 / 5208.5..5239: 2.31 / 15.6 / 17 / 16.7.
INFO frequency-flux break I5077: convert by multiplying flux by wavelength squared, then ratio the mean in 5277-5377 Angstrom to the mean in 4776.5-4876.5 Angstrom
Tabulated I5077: 1.3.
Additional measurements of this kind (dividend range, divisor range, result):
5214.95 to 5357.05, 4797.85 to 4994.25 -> 1.22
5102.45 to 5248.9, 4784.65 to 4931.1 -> 1.06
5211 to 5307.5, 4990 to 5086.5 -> 1.16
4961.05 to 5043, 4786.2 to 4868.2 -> 1.04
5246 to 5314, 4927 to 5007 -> 1.16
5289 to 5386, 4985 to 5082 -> 1.28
